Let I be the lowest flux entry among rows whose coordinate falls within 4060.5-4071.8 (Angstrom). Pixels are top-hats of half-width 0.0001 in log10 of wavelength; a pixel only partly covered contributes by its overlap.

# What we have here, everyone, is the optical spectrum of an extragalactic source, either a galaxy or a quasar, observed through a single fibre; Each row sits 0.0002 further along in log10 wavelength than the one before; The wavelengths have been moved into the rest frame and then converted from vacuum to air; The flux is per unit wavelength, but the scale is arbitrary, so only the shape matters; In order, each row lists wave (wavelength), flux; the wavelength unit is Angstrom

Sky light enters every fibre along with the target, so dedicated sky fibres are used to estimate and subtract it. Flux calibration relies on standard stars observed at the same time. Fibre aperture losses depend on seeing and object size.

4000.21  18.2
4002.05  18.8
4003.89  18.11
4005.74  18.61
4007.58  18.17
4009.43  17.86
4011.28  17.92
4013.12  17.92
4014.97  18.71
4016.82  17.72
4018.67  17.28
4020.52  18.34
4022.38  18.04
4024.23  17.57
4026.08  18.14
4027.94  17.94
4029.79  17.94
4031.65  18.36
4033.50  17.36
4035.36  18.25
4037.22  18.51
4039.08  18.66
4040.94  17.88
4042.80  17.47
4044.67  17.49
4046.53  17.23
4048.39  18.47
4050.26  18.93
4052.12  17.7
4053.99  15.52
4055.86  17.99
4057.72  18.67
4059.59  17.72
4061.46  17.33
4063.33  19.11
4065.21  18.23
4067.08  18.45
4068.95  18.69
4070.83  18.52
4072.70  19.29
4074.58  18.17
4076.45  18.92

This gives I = 17.33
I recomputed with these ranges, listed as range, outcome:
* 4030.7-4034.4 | 17.36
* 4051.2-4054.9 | 15.52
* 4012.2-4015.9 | 17.92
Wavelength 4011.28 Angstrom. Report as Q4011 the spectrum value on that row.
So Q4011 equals 17.92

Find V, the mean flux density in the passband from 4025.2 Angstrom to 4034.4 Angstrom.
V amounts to 18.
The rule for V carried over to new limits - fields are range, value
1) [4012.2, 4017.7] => 18.1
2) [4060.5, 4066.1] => 18.2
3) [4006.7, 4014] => 18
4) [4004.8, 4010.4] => 18.2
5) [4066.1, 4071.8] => 18.6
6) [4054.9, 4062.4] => 17.9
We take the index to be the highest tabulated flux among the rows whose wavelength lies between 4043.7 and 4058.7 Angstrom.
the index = 18.93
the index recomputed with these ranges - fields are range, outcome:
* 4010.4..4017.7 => 18.71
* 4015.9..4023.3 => 18.34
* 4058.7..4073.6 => 19.29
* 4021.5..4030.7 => 18.14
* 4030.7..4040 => 18.66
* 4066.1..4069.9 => 18.69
